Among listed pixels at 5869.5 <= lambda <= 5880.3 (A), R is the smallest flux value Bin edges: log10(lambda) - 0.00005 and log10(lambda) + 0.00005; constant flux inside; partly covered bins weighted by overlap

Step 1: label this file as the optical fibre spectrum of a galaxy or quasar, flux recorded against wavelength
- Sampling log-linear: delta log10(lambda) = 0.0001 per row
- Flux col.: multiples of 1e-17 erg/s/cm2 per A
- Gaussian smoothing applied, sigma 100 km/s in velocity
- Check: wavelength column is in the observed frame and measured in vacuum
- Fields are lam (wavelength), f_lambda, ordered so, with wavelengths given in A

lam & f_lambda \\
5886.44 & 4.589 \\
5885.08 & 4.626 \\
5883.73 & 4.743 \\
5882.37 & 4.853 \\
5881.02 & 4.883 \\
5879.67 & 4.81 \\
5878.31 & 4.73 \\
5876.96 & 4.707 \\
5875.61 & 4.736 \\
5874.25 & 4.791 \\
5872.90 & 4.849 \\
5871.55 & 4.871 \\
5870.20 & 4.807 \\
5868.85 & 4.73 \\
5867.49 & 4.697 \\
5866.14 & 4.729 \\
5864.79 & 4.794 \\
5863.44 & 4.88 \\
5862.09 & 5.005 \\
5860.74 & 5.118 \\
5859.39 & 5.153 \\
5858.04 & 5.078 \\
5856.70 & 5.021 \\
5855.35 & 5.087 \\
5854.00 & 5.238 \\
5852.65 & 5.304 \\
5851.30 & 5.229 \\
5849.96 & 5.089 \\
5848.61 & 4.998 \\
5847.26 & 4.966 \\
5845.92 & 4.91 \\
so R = 4.707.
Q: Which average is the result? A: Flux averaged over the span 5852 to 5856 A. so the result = 5.2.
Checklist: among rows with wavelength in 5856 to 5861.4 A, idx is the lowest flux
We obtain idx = 5.021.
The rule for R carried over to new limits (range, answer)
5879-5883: 4.81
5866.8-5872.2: 4.697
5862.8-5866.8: 4.729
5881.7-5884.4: 4.743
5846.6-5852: 4.966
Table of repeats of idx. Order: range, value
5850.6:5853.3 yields 5.229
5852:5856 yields 5.087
